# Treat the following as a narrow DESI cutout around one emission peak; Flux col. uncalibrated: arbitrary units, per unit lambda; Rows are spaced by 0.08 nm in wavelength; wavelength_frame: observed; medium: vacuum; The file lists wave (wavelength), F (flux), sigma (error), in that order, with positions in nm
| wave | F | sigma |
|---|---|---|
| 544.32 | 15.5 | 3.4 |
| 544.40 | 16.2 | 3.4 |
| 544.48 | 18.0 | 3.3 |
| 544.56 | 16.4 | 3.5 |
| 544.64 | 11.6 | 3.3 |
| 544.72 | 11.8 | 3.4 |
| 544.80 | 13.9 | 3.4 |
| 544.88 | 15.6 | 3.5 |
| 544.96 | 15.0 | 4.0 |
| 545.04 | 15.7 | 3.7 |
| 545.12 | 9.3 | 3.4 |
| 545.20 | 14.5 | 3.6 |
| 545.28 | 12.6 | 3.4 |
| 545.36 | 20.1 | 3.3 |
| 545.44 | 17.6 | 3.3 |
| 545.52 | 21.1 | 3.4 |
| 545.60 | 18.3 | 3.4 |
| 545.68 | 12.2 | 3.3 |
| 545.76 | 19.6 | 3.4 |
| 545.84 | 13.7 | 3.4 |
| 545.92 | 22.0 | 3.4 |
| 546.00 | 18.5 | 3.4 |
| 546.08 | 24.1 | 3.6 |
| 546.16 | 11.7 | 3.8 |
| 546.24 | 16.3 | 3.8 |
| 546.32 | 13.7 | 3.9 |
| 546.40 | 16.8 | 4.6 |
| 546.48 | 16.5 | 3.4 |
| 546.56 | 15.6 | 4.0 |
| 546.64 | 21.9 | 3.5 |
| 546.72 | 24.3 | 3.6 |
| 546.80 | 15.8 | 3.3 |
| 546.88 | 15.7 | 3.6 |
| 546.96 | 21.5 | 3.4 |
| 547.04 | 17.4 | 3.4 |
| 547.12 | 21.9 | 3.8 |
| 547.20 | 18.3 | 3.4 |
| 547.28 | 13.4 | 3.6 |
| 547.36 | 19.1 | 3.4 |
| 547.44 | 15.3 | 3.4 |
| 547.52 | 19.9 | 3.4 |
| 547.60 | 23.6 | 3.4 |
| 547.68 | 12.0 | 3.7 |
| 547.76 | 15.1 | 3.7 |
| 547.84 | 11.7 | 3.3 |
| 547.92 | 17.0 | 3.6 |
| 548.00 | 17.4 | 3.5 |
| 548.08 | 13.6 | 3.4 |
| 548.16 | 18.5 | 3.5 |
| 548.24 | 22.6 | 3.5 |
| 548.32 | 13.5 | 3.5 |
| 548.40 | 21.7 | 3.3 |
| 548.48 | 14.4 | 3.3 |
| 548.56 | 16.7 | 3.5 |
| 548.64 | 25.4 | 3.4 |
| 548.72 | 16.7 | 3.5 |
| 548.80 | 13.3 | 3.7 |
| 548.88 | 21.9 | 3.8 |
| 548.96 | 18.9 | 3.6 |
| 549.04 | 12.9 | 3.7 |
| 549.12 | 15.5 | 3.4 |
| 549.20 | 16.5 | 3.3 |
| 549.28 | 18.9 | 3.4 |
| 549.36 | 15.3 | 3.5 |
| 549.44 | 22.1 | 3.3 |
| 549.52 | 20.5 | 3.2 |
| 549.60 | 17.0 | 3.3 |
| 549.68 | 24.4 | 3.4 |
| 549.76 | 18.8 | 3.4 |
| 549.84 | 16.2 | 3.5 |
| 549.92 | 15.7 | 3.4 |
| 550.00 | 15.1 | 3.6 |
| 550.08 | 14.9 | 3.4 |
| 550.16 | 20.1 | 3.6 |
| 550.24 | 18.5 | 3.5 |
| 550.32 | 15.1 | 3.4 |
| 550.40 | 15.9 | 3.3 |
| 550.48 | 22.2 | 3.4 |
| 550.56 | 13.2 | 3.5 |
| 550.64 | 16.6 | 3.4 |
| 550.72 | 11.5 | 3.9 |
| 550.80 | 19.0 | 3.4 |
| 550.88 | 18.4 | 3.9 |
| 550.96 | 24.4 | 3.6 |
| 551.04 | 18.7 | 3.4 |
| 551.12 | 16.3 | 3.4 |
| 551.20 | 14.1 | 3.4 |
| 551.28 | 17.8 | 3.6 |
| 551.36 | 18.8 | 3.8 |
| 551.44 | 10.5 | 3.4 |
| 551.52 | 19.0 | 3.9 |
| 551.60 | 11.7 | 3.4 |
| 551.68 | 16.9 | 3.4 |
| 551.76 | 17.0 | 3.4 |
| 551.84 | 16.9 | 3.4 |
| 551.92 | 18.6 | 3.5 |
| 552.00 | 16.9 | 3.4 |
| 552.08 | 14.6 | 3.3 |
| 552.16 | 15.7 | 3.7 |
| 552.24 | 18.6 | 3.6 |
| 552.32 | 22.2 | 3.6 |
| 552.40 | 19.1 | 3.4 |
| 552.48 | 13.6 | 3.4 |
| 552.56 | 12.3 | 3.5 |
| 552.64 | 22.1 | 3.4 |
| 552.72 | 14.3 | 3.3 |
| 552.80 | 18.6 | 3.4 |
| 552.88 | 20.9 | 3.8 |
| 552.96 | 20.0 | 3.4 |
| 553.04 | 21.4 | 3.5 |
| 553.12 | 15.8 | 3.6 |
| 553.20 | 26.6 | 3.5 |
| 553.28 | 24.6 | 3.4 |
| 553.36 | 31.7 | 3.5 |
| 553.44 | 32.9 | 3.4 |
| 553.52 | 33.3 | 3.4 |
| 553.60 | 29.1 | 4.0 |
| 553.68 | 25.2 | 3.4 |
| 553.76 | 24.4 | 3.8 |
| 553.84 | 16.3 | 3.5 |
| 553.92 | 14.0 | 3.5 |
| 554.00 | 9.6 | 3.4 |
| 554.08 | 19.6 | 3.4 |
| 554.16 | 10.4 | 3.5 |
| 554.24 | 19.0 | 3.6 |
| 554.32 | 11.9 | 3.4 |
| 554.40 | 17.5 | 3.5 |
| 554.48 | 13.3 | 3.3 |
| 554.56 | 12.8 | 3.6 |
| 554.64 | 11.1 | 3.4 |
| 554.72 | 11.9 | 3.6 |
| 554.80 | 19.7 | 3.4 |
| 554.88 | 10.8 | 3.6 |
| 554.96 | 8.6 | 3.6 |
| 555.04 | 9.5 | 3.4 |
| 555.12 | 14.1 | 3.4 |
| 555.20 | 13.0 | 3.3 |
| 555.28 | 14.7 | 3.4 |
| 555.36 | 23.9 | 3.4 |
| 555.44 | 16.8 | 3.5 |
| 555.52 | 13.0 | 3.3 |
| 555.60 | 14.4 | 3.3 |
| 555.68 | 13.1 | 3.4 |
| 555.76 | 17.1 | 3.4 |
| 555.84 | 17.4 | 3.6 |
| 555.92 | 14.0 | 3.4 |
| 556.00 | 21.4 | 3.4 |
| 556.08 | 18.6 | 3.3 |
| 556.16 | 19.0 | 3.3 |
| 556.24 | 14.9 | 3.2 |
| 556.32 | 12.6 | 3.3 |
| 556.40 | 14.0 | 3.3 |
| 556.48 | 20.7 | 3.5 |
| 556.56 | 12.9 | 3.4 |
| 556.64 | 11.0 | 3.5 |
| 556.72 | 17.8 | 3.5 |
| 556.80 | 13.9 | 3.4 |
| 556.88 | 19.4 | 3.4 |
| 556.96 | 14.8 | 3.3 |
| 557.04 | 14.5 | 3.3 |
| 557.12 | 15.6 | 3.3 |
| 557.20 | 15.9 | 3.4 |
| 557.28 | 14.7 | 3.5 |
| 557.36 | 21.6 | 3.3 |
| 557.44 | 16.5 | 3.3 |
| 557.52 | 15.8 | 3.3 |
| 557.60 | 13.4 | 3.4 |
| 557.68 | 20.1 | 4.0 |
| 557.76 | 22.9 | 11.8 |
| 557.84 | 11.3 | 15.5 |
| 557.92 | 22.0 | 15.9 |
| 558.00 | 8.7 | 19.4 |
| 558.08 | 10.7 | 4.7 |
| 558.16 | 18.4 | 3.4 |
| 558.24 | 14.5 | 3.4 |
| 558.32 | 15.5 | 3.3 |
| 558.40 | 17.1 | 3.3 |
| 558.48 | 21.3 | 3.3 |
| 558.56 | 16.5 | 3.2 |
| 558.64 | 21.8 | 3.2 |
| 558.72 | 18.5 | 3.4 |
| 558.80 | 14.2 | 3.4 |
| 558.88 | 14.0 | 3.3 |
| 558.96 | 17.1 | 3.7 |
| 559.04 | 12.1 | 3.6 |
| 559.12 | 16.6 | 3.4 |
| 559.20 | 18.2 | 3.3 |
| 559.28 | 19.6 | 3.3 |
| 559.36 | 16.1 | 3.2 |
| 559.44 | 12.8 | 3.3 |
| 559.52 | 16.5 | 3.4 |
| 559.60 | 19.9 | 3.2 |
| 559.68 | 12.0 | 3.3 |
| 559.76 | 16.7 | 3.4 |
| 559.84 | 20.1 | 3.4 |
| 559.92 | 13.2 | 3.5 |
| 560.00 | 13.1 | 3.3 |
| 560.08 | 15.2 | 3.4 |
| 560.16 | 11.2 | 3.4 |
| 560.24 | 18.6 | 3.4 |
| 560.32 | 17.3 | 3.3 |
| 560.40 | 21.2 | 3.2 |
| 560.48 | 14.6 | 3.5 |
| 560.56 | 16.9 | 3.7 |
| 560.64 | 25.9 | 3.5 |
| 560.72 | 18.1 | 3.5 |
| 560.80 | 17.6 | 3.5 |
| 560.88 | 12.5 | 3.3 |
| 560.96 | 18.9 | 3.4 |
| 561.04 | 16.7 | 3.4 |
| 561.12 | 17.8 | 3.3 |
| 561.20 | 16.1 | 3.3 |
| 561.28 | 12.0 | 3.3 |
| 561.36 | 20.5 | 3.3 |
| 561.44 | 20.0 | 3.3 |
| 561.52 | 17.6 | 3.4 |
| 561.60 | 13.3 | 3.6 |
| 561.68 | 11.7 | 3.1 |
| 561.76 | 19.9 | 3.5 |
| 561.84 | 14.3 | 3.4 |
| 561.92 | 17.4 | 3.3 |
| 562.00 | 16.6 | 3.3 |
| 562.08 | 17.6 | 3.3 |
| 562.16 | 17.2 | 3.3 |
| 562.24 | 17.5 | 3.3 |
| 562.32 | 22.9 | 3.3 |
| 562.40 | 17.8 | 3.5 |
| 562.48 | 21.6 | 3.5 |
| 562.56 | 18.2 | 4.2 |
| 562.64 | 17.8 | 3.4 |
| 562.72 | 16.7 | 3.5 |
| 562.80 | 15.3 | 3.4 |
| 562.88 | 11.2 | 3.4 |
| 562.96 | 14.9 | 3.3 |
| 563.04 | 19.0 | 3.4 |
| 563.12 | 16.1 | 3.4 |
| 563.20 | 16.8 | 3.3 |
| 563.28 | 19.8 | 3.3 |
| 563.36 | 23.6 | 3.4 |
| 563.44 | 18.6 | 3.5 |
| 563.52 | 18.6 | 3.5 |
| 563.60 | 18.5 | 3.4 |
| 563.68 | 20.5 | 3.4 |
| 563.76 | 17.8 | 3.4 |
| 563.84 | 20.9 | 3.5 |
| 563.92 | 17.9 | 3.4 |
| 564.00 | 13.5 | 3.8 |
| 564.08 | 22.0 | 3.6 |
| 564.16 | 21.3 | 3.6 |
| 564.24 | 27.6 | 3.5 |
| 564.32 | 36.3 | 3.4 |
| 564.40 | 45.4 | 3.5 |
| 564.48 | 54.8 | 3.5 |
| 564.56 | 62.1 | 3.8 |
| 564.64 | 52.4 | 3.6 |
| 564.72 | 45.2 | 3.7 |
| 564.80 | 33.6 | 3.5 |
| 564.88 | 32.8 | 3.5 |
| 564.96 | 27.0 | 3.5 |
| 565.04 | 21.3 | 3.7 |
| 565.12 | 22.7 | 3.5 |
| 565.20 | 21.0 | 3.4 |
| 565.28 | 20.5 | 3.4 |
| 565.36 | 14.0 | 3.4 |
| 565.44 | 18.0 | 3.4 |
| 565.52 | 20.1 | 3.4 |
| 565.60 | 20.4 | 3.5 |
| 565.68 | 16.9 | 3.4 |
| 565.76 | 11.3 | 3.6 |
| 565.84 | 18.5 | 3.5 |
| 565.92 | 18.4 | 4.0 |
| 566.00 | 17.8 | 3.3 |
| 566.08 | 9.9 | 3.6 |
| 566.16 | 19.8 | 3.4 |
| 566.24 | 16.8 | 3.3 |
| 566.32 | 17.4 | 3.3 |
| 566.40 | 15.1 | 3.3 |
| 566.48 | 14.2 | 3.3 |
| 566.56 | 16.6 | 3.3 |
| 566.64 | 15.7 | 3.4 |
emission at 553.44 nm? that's H-beta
